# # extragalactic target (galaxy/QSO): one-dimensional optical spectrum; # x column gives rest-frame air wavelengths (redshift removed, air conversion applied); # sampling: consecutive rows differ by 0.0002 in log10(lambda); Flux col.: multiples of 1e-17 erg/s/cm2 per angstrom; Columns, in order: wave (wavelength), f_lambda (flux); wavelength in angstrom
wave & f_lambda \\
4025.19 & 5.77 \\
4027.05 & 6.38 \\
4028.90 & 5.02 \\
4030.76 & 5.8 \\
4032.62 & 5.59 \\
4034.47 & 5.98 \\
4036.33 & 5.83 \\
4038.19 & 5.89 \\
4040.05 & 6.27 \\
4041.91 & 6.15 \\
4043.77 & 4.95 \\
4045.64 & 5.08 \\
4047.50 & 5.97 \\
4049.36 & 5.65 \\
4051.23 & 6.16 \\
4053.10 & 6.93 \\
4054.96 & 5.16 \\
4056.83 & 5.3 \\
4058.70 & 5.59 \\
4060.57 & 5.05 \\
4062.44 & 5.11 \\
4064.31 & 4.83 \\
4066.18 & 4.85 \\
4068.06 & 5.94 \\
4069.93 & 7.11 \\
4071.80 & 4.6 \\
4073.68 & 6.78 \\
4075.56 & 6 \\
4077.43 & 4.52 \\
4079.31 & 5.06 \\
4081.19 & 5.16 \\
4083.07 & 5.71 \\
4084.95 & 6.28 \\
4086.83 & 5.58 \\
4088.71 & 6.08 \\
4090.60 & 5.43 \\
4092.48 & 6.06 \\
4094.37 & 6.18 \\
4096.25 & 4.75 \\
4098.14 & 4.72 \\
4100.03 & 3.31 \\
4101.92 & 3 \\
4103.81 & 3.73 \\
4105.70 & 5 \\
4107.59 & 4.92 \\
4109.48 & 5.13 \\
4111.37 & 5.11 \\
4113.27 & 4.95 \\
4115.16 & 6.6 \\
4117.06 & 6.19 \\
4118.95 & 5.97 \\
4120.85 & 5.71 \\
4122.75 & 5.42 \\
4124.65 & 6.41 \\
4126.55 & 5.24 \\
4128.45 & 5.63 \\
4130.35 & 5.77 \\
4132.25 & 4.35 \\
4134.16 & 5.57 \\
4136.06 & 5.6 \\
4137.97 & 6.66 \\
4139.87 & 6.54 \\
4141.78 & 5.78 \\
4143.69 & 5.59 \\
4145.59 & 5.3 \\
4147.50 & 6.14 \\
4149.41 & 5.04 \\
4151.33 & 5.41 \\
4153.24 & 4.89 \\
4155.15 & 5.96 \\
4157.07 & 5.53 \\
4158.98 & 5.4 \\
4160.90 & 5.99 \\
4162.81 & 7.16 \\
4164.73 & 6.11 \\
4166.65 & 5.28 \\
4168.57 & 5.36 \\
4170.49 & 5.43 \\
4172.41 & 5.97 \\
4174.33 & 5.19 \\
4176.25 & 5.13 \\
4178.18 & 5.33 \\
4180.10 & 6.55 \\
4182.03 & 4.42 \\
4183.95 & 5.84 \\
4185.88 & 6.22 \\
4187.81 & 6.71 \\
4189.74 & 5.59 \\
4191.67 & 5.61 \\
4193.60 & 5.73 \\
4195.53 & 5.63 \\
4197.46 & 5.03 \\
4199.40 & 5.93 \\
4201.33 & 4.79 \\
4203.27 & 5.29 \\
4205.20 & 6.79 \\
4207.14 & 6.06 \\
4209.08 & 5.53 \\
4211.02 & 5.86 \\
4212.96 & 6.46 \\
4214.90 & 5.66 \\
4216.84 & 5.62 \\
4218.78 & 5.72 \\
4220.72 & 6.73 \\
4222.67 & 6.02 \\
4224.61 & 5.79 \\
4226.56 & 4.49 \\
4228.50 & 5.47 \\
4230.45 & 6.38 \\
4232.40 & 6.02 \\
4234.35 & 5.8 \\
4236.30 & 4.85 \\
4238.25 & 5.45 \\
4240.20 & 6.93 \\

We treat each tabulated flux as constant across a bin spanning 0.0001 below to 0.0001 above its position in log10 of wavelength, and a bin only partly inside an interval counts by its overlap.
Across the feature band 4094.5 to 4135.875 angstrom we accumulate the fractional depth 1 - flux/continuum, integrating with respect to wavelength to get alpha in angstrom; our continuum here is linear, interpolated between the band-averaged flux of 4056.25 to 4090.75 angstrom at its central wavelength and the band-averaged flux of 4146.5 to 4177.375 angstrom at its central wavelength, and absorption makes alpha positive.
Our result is 3.2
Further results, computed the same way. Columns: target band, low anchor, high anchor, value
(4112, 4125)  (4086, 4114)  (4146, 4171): -1.74 angstrom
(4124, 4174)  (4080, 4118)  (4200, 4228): -2.23 angstrom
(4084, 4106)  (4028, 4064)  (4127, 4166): 2.58 angstrom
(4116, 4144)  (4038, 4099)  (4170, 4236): -0.56 angstrom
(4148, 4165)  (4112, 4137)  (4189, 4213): -0.17 angstrom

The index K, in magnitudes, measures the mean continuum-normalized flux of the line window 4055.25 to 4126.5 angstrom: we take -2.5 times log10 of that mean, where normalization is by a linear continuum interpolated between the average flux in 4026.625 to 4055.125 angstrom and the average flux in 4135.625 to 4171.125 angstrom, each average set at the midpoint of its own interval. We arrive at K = 0.08 mag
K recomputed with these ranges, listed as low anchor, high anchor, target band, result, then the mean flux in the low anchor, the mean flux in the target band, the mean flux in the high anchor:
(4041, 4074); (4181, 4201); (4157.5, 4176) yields -0.02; 5.6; 5.74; 5.65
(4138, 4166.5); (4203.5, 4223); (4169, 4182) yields 0.07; 5.79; 5.51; 6.02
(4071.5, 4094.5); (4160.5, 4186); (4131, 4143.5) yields -0.01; 5.66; 5.74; 5.69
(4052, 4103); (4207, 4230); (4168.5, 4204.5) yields 0.02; 5.37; 5.58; 5.79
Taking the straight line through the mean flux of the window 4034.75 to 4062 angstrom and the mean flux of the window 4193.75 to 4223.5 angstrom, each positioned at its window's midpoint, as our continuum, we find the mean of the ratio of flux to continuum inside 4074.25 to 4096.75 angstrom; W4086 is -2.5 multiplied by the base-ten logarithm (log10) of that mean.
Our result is 0.02 mag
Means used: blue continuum 5.71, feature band 5.6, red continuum 5.81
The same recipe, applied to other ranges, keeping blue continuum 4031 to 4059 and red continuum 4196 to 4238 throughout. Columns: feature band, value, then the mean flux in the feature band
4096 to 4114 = 0.28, 4.44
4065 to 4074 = 0.00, 5.76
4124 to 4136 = 0.05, 5.48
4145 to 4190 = 0.01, 5.67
